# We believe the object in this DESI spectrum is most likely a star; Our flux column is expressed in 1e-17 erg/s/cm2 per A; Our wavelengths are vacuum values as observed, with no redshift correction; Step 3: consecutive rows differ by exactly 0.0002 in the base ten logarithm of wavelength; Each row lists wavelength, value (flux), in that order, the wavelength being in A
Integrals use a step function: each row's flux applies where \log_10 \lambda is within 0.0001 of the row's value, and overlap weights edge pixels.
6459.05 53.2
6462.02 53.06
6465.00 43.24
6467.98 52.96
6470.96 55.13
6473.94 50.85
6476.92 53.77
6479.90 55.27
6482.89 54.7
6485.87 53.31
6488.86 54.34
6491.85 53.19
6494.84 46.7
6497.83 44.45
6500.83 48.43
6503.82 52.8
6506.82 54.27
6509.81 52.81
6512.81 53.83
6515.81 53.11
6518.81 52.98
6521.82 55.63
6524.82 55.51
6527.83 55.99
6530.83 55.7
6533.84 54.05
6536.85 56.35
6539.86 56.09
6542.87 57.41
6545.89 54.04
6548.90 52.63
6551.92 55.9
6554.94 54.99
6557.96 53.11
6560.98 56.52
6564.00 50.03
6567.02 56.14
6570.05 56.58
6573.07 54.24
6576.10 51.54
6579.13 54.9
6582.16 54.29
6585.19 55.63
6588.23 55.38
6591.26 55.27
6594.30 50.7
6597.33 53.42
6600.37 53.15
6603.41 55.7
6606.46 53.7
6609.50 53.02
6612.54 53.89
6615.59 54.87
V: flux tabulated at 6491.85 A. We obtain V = 53.19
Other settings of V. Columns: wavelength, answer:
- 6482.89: 54.7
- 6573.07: 54.24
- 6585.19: 55.63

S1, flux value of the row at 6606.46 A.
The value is 53.7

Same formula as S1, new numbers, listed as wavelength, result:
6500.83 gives 48.43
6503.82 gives 52.8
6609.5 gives 53.02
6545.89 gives 54.04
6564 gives 50.03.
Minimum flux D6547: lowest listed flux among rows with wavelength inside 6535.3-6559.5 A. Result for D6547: 52.63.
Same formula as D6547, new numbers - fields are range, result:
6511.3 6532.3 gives 52.98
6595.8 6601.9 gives 53.15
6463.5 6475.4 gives 43.24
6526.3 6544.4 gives 54.05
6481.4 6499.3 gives 44.45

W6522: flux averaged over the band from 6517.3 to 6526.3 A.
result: 54.7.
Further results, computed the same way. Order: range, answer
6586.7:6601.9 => 53.6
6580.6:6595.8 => 54.2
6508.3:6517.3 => 53.3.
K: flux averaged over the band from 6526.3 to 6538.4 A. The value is 55.5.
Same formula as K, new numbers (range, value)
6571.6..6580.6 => 53.5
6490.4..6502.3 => 48.2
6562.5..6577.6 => 53.7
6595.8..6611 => 53.8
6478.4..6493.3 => 54.2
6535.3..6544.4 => 56.6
